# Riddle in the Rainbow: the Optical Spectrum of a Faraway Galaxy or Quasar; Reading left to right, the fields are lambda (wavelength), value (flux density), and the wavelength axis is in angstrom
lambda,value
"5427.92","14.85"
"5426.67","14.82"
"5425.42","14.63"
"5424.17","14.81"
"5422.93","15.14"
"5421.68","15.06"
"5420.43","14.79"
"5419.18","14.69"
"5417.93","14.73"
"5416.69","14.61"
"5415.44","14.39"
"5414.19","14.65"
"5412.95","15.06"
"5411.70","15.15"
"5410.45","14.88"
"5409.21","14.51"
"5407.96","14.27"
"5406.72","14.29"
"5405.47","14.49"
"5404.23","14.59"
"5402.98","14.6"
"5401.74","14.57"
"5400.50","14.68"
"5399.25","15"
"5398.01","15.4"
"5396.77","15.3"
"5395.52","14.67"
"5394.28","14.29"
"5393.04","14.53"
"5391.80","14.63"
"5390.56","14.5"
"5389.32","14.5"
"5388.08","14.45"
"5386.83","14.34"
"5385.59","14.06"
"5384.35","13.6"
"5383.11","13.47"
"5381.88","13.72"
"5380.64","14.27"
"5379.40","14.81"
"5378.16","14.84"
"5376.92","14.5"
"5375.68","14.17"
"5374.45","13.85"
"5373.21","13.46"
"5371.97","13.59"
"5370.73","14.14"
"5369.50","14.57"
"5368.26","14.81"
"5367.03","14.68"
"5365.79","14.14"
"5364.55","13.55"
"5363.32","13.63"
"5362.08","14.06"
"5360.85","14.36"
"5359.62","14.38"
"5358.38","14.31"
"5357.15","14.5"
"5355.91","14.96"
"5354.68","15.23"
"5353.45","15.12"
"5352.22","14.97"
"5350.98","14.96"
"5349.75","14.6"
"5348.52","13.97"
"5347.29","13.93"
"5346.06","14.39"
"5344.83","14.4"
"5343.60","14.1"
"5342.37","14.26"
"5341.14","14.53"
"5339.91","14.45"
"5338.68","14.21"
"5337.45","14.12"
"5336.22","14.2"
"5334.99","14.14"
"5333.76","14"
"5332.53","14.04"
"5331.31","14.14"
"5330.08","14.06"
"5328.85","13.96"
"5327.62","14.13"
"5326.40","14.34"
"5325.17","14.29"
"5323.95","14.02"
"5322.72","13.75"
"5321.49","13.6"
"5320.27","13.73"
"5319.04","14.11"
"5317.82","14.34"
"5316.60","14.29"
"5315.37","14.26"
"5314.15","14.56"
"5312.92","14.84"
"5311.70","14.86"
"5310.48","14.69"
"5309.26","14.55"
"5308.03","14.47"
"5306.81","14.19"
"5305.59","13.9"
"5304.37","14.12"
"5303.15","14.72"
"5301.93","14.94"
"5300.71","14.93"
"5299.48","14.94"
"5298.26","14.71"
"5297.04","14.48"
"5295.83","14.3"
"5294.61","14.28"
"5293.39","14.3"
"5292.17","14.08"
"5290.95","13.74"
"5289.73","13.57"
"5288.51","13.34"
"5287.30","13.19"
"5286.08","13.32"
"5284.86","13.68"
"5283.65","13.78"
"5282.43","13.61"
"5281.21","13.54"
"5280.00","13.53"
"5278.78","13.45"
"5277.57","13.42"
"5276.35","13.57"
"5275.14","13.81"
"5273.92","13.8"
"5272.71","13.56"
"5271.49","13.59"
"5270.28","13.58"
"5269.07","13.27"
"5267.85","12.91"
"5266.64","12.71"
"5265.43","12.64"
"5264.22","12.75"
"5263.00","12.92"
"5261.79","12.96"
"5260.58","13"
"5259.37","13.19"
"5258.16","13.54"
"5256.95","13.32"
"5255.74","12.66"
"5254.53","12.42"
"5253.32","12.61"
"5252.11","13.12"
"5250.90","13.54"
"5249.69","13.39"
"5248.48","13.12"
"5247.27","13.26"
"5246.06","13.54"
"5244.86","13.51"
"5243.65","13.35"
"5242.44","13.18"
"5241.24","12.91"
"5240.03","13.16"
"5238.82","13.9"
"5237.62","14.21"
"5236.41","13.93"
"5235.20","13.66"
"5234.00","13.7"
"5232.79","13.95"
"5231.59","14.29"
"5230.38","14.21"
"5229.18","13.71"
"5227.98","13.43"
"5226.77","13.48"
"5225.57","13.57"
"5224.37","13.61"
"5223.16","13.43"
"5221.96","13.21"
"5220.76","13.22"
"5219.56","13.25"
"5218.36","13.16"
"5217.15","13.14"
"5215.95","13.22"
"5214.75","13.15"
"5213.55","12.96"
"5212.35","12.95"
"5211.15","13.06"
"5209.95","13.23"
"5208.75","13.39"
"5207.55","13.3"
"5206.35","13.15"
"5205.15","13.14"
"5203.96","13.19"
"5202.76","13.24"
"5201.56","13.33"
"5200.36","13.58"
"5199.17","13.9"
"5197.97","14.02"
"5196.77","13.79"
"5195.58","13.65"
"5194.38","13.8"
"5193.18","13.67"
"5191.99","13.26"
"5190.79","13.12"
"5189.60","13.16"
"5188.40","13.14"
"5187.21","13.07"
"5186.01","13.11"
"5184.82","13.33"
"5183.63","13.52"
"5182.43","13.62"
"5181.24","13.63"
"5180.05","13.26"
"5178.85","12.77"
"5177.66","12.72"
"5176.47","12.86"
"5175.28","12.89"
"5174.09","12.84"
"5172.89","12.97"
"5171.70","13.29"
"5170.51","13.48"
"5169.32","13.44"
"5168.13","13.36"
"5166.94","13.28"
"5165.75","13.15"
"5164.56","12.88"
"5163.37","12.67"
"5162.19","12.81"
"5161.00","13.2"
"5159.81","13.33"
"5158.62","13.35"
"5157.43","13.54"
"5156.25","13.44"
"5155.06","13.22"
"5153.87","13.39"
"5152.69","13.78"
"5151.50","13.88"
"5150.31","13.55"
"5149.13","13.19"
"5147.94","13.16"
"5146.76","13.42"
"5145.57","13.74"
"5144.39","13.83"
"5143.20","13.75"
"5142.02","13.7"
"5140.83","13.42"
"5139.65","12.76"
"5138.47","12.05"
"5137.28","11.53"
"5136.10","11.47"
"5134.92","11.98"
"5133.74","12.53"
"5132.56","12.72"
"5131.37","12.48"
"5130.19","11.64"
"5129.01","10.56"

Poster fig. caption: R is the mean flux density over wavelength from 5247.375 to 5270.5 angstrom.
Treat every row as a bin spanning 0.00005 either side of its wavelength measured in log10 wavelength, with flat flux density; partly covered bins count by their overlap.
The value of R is 13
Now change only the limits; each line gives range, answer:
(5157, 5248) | 13.4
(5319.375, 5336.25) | 14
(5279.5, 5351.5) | 14.2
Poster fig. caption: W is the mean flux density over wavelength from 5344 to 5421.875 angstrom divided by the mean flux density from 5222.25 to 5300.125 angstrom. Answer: 1.1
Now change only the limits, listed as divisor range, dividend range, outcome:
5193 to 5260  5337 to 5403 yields 1.07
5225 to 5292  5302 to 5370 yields 1.07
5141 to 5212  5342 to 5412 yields 1.08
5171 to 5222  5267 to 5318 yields 1.06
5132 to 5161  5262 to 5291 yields 1.02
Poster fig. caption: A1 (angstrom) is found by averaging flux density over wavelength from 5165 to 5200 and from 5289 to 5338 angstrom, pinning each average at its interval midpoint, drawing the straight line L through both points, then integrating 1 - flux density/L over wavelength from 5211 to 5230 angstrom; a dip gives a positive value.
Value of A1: 0.4 angstrom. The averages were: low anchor 13.3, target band 13.3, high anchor 14.3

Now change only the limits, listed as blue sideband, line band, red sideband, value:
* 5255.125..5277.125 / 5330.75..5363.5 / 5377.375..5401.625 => -0.8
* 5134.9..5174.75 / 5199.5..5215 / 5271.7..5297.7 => 0.2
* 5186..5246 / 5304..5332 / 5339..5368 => -0.1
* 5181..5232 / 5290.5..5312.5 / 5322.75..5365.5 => -0.7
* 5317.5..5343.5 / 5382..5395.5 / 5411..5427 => 0.3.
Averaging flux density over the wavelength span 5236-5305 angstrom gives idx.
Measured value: 13.6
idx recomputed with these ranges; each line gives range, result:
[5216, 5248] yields 13.5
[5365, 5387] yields 14.2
